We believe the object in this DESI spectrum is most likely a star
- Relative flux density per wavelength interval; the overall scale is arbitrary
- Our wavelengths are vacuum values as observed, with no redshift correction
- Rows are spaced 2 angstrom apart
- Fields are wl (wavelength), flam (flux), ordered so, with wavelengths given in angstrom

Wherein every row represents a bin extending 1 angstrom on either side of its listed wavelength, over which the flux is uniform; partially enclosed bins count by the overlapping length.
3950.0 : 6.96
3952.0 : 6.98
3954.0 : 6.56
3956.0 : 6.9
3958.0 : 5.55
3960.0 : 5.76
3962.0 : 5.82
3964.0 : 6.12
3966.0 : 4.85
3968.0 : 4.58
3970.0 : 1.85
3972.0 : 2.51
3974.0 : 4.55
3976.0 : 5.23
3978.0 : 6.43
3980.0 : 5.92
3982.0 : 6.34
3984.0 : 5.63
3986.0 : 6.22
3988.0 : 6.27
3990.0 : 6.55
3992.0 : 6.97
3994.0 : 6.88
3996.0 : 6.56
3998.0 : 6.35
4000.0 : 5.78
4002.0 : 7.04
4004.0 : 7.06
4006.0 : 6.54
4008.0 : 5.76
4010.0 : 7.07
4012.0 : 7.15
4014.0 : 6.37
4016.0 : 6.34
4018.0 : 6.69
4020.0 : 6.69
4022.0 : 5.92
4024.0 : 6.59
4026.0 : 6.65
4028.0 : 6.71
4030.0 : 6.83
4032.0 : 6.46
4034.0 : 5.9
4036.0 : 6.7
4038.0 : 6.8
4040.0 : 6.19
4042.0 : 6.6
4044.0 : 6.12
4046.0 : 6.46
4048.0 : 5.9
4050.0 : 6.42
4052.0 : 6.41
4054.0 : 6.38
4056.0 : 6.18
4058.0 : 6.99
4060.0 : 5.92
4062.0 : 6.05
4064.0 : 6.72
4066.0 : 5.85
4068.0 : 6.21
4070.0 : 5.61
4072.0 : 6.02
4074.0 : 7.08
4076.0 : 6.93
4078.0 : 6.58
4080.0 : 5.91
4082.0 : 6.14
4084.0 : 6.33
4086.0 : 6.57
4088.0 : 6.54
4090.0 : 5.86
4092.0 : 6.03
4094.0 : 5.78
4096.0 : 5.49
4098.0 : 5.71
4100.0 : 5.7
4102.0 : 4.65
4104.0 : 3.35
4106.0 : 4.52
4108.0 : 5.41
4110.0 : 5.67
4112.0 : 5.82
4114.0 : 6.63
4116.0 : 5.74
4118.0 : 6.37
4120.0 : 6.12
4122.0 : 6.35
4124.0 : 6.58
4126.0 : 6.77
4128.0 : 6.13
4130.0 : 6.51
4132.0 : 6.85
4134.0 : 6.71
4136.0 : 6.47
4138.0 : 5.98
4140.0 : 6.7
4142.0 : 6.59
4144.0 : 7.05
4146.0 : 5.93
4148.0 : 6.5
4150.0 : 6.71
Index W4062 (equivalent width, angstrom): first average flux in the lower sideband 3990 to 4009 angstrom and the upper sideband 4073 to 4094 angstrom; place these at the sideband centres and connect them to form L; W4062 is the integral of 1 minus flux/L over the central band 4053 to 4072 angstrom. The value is 0.6 angstrom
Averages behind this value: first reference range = 6.55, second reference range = 6.37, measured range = 6.2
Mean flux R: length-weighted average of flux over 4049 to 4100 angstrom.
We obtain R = 6.22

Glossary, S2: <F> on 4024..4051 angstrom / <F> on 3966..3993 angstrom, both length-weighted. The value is 1.2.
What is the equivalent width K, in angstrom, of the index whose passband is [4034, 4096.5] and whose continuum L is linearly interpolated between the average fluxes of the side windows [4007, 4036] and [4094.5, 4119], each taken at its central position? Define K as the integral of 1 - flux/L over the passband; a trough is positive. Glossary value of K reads -3.5 angstrom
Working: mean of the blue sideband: 6.52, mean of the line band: 6.28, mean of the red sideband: 5.43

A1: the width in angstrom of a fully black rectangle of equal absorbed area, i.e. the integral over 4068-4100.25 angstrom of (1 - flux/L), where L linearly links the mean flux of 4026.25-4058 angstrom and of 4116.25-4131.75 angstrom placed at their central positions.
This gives 1.3 angstrom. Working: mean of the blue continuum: 6.43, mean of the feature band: 6.15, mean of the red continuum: 6.39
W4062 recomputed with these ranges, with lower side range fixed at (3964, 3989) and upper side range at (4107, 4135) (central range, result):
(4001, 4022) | -5.0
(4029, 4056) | -3.7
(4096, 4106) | 2.0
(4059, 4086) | -1.9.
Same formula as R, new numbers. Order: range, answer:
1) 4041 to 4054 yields 6.32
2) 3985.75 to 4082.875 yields 6.44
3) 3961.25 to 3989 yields 5.16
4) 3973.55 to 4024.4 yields 6.36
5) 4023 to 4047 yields 6.5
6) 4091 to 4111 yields 5.23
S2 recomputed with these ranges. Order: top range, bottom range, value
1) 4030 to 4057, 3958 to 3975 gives 1.39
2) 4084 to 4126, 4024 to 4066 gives 0.90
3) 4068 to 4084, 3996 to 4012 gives 0.96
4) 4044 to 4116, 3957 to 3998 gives 1.08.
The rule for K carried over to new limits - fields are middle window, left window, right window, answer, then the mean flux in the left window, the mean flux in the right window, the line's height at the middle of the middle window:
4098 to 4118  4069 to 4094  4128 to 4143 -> 3.3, 6.28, 6.52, 6.4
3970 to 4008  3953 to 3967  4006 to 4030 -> 2.0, 5.94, 6.55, 6.24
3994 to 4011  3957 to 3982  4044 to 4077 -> -3.3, 4.99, 6.31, 5.47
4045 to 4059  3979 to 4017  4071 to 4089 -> 0.1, 6.46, 6.46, 6.46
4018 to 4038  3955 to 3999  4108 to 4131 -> -2.3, 5.63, 6.21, 5.84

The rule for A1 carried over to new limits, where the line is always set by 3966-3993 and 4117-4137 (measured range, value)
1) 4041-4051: -0.8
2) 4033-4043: -1.2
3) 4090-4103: 1.4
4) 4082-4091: -0.2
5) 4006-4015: -1.7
